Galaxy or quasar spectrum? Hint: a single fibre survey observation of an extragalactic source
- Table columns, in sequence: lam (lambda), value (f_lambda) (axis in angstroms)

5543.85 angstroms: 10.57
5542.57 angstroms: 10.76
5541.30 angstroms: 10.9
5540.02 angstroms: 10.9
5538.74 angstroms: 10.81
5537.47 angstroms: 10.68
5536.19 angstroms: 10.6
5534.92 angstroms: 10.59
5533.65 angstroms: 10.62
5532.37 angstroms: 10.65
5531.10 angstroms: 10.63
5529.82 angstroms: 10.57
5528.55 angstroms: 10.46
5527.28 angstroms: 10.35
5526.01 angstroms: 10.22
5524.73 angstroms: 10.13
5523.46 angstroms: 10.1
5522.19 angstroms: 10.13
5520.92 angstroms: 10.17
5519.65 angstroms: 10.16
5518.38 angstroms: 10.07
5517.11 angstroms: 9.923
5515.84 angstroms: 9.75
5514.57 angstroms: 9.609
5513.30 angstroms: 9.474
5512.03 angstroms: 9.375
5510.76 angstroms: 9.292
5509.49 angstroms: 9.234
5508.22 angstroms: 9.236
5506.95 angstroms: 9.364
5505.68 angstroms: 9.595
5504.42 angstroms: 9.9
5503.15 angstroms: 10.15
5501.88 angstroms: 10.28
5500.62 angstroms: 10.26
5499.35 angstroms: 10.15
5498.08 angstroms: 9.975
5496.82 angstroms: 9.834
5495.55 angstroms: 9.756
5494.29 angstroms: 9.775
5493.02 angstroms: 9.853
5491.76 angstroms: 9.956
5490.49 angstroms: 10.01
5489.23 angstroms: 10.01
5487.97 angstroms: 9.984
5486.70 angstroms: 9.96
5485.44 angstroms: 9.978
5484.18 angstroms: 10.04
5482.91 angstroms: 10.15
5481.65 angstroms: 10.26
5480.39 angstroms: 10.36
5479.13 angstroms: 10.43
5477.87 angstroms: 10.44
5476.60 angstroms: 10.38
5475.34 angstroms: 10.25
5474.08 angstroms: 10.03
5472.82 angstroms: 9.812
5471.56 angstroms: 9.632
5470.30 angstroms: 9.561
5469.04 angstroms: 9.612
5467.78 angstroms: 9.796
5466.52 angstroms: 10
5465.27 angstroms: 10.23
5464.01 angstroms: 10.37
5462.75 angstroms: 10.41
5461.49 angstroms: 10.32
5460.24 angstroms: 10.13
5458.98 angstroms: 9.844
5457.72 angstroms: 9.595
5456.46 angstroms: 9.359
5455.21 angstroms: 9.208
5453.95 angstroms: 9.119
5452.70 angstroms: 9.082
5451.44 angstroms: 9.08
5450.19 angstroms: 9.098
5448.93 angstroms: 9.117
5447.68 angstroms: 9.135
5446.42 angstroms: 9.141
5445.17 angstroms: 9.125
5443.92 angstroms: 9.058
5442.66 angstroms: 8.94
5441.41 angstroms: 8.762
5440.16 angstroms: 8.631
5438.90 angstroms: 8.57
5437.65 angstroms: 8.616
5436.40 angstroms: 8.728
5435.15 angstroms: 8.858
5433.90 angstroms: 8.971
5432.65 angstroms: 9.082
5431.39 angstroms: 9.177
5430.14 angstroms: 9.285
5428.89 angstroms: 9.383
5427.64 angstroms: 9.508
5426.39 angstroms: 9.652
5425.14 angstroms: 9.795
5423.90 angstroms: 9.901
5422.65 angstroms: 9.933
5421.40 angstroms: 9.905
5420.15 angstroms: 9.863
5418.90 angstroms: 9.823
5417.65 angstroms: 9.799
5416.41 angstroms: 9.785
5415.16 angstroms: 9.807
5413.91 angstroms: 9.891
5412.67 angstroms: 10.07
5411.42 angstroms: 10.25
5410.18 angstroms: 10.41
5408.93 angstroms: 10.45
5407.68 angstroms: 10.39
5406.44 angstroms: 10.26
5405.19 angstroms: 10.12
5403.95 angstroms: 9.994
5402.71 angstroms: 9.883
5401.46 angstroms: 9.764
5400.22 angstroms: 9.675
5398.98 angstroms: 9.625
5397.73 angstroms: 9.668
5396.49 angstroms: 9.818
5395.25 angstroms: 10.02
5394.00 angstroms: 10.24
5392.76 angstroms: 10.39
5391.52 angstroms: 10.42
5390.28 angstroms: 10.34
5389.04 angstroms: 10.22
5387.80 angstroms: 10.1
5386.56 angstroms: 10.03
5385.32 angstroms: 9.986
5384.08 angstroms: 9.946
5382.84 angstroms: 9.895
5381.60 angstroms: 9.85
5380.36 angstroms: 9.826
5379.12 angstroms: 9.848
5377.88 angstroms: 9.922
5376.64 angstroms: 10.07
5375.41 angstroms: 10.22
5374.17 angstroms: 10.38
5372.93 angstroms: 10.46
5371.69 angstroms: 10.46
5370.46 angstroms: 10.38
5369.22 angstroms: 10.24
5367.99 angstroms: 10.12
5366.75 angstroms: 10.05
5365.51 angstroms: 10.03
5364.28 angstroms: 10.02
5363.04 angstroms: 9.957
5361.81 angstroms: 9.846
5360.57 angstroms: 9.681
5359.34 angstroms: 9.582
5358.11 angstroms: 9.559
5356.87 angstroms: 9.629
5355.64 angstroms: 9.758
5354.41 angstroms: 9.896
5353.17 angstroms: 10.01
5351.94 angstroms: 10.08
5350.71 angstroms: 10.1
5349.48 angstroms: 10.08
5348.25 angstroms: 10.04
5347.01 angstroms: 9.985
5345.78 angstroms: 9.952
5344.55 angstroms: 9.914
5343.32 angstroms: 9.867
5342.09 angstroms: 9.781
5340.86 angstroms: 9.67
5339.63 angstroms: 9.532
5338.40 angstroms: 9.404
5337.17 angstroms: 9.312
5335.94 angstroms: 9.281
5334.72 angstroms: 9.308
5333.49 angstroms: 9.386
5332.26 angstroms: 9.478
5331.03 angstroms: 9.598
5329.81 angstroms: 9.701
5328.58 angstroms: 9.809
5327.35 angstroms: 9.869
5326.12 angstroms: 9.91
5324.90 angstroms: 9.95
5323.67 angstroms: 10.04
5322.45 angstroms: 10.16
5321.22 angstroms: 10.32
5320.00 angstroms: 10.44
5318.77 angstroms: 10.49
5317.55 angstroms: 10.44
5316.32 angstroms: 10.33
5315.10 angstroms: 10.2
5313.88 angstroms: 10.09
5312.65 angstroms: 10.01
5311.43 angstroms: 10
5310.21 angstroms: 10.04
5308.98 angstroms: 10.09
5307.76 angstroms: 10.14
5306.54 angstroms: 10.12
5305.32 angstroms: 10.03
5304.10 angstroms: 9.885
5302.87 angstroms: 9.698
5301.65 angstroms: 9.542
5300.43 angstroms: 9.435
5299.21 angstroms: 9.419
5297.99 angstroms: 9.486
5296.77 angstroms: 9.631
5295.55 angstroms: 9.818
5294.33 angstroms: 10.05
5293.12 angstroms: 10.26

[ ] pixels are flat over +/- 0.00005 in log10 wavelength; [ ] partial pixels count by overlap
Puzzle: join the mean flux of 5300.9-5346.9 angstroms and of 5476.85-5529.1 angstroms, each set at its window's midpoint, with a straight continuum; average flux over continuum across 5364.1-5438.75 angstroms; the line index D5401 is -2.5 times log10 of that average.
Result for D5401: 0.004 mag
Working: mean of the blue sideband 9.89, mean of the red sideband 9.96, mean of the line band 9.88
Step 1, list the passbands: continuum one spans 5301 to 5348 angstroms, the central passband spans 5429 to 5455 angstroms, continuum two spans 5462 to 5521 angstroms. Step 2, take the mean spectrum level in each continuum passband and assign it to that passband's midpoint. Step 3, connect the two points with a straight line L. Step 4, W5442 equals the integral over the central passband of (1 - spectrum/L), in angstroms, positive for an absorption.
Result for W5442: 2.4 angstroms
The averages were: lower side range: 9.89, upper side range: 9.93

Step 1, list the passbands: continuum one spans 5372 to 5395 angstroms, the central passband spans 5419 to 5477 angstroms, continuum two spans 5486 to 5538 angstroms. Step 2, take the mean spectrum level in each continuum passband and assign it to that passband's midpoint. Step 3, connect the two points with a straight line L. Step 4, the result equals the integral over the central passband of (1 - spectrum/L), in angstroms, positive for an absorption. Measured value 3.39 angstroms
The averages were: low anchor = 10.1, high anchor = 10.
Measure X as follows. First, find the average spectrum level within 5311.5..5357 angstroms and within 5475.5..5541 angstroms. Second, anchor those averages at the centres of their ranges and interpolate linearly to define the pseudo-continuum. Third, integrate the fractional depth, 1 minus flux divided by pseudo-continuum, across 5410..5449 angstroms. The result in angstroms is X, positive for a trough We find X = 2.4 angstroms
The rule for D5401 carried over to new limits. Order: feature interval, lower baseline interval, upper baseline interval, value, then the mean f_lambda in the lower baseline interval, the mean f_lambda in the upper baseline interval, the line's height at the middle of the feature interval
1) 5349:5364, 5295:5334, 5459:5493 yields 0.01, 9.92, 10.1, 9.96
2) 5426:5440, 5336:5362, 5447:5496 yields 0.09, 9.78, 9.85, 9.83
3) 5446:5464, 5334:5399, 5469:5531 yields 0.05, 9.94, 9.97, 9.96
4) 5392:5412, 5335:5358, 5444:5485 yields -0.03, 9.78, 9.78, 9.78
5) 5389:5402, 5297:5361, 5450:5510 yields -0.02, 9.86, 9.88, 9.87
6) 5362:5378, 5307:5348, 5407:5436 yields -0.04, 9.89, 9.73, 9.82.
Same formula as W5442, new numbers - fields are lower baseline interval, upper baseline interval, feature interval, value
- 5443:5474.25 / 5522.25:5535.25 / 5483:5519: 0.9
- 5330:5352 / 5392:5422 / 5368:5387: -0.5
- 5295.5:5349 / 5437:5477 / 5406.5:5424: -0.8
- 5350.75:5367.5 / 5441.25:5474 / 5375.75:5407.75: -0.8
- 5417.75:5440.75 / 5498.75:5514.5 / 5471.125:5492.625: -1.2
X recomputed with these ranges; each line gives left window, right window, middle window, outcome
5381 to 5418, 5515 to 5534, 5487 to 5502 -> 0.3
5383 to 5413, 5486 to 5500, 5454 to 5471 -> 0.2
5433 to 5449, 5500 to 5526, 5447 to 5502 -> -3.2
